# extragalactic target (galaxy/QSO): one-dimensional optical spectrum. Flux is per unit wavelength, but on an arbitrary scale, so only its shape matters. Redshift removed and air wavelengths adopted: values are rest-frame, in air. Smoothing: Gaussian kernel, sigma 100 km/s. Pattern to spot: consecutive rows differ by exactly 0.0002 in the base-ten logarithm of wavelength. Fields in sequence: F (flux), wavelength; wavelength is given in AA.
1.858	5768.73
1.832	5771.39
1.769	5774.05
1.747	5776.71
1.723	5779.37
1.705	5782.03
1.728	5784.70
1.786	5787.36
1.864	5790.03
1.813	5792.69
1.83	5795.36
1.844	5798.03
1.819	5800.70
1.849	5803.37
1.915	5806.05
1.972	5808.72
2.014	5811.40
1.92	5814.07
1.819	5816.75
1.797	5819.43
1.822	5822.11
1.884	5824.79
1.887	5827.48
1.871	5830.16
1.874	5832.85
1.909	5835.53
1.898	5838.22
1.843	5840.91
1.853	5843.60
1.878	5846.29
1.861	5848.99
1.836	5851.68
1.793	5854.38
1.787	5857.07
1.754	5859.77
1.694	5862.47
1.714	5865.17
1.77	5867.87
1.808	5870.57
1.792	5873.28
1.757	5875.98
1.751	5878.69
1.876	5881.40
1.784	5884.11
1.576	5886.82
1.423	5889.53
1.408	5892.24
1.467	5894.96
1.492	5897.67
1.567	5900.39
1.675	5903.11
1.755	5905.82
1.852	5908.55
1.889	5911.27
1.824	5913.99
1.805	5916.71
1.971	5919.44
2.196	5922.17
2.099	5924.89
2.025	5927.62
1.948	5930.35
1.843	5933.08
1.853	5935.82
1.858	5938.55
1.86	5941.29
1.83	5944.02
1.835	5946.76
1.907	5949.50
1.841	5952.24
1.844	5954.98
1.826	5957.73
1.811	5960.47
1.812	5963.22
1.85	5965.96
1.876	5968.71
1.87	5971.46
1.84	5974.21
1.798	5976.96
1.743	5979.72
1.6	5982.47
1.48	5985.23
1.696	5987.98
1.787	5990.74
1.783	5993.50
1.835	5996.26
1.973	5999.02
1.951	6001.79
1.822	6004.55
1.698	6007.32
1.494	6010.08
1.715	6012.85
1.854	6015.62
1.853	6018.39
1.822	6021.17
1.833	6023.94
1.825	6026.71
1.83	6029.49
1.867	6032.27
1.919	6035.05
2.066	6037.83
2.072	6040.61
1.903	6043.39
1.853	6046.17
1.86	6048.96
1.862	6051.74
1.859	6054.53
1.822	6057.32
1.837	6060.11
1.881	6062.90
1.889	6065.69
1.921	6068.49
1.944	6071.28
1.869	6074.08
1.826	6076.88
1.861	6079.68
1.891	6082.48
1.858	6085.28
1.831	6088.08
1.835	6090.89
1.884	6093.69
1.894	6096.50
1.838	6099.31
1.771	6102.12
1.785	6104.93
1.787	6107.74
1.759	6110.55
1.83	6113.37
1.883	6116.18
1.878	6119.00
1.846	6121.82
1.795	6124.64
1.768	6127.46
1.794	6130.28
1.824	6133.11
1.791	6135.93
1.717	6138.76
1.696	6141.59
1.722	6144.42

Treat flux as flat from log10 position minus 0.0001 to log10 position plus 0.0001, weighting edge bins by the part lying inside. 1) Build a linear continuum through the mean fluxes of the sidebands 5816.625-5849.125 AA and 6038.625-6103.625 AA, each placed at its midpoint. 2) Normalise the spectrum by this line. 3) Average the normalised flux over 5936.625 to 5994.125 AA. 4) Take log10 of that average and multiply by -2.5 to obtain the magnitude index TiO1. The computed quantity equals 0.04 mag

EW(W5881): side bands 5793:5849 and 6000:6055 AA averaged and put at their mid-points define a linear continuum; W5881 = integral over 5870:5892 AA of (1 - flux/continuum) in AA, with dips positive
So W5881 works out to 1.94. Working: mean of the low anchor 1.87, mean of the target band 1.7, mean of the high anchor 1.85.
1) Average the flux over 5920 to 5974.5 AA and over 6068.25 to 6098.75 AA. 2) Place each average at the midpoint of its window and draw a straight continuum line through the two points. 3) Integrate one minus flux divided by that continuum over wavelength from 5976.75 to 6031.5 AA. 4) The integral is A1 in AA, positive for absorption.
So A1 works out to 3.3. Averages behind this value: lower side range 1.89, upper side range 1.87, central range 1.77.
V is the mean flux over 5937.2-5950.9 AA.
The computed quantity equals 1.86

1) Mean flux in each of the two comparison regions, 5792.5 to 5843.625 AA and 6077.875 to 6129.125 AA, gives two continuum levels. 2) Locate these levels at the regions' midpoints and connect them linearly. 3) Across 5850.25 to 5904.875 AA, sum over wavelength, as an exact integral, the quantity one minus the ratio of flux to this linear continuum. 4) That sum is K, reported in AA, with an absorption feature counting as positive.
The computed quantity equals 5.2 AA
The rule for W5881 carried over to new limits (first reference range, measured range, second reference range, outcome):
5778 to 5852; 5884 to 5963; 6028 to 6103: 2.9 AA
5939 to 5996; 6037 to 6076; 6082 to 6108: -1.6 AA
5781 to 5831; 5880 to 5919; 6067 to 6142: 3.5 AA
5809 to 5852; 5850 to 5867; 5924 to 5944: 1.1 AA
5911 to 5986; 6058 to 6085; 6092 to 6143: -0.8 AA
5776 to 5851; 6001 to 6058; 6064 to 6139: -0.2 AA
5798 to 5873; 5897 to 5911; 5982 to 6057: 1.1 AA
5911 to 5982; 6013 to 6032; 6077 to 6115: 0.2 AA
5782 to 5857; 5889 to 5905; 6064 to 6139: 2.9 AA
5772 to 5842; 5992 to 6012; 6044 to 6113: 0.6 AA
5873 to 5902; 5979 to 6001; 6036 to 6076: 0.6 AA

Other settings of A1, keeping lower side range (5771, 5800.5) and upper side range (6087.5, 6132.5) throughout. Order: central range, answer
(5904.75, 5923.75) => -1.1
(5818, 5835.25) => -0.7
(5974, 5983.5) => 0.4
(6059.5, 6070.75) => -0.4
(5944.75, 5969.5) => -0.5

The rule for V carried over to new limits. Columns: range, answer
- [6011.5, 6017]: 1.78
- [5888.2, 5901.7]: 1.47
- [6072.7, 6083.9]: 1.86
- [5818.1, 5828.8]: 1.85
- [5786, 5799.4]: 1.83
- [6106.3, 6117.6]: 1.82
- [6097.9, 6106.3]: 1.8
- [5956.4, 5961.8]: 1.82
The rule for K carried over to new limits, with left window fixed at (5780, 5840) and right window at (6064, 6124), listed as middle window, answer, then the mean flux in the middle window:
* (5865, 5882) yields 0.7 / 1.78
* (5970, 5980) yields 0.2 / 1.82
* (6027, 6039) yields -0.4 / 1.91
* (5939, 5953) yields 0.0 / 1.86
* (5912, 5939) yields -1.3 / 1.94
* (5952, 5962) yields 0.1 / 1.83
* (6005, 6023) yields 1.0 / 1.75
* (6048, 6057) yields 0.0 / 1.86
